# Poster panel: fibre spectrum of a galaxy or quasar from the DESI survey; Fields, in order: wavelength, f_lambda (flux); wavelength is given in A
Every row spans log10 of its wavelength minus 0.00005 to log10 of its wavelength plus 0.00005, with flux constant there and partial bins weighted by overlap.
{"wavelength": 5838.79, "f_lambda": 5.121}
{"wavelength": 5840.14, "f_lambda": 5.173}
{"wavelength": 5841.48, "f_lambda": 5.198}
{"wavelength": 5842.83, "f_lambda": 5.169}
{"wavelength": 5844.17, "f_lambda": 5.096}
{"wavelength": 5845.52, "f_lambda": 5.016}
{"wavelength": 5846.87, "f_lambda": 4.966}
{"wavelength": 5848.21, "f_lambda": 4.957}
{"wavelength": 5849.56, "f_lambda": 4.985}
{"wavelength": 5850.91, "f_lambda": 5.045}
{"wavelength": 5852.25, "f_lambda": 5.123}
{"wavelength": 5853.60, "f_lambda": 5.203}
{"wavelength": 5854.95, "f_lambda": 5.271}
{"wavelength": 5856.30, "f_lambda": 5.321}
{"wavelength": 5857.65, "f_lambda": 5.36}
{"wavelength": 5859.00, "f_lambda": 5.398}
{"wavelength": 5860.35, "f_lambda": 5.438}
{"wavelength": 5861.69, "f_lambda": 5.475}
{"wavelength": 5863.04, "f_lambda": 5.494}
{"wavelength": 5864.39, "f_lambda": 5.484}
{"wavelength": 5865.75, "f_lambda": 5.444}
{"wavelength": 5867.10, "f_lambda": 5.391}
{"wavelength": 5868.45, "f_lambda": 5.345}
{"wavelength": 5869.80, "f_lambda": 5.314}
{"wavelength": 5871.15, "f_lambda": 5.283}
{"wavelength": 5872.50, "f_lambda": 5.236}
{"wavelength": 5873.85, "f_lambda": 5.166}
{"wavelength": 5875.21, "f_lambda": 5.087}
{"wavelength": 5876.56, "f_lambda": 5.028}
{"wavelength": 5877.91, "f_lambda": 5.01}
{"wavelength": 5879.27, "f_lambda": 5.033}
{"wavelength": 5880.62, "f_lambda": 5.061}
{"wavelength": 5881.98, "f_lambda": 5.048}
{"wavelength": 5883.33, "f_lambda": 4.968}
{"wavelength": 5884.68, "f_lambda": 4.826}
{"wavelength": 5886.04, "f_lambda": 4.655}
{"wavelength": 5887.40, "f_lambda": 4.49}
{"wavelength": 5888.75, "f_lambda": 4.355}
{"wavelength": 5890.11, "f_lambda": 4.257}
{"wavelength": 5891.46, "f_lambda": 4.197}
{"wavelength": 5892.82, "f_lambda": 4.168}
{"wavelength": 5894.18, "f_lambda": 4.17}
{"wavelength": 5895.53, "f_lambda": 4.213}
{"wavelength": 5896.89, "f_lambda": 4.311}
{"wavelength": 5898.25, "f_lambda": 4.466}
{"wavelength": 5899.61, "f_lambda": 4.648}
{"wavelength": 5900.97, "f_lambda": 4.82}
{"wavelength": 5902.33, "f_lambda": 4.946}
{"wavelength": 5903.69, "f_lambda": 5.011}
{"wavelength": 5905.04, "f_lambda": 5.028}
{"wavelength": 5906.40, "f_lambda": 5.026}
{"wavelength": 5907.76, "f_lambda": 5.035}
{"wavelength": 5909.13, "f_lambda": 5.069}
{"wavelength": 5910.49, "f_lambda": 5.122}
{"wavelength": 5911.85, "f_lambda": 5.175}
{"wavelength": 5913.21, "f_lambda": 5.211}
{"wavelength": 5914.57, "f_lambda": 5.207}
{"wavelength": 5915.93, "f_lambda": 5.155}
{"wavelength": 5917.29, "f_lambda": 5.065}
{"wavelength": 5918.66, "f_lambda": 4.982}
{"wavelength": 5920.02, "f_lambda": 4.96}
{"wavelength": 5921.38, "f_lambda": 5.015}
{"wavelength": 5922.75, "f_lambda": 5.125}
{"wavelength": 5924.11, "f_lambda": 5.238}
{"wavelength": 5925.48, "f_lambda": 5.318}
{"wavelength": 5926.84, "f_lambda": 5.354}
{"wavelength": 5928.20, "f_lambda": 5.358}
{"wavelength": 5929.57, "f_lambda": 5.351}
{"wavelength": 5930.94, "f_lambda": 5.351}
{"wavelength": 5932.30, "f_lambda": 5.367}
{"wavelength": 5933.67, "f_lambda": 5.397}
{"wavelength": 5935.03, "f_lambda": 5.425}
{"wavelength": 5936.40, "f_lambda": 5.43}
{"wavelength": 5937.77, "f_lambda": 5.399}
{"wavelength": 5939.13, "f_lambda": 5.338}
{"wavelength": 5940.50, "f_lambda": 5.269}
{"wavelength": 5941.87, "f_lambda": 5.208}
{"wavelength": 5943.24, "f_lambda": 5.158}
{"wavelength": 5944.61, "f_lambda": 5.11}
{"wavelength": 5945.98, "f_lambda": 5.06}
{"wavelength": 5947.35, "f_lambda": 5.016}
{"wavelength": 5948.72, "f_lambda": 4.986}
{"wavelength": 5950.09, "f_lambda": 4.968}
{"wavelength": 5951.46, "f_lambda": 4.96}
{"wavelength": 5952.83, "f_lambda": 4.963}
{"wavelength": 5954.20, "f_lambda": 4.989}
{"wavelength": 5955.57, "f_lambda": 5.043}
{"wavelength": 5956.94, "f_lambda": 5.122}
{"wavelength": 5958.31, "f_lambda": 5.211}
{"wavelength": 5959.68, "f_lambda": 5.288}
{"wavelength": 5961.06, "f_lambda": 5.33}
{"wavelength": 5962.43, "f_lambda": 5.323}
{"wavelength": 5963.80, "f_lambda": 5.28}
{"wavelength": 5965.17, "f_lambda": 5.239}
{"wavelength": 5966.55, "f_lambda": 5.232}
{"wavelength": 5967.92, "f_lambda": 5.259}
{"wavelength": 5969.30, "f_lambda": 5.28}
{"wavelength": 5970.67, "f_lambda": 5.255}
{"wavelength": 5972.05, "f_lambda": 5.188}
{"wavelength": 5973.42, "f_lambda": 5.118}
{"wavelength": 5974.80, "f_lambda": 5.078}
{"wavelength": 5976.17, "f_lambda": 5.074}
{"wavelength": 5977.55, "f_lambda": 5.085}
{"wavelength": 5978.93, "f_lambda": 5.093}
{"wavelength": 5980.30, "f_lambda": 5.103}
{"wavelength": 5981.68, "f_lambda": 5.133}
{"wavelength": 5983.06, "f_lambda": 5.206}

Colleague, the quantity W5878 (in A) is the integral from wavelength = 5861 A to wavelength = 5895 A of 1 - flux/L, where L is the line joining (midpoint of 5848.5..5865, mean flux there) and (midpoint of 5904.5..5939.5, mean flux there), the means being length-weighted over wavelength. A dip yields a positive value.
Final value 2.0 A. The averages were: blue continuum 5.29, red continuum 5.21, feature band 4.96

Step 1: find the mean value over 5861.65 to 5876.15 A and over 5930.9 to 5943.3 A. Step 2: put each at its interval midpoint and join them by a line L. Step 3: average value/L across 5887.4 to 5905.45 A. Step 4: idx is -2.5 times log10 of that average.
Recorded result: 0.18 mag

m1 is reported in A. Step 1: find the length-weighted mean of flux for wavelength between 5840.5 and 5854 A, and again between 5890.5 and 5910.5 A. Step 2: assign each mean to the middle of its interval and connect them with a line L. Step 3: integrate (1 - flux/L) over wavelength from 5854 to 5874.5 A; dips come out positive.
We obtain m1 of -1.7 A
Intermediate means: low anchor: 5.08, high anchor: 4.66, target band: 5.36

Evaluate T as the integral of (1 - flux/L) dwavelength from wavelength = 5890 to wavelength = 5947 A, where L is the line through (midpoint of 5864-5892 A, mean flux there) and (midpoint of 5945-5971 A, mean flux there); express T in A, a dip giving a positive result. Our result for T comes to 0.5 A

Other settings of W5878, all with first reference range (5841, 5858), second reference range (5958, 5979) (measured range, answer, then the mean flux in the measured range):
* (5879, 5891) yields 0.99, 4.73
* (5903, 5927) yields 0.28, 5.11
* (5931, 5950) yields -0.18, 5.24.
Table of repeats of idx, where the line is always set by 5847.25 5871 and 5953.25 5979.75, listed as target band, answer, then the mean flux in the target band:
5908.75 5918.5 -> 0.021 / 5.14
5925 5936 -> -0.031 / 5.37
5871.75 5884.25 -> 0.043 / 5.07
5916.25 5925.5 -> 0.031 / 5.08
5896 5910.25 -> 0.089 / 4.83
